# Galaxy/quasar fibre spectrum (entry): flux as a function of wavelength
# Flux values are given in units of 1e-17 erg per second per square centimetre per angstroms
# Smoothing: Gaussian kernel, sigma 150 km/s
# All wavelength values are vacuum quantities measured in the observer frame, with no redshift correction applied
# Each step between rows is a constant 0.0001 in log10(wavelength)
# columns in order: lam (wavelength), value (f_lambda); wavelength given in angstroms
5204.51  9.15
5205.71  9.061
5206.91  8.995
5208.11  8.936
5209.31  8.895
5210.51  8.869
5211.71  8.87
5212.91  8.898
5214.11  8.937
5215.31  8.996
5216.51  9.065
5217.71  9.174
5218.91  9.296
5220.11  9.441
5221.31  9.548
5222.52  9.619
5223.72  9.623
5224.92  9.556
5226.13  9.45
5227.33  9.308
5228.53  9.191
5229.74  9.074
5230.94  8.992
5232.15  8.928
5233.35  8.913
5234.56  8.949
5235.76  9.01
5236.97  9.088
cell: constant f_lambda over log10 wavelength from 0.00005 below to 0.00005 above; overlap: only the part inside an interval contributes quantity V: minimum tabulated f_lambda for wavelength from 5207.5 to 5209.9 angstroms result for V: 8.895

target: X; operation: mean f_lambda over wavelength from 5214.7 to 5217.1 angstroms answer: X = 9.04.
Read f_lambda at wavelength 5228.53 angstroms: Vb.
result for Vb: 9.191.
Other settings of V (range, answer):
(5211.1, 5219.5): 8.87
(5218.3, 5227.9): 9.296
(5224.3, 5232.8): 8.928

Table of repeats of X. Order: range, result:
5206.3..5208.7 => 8.96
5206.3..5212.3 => 8.91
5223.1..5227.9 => 9.49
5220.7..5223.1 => 9.56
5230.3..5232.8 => 8.97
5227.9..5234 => 9.02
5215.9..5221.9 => 9.32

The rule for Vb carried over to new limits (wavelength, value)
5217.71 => 9.174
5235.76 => 9.01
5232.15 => 8.928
